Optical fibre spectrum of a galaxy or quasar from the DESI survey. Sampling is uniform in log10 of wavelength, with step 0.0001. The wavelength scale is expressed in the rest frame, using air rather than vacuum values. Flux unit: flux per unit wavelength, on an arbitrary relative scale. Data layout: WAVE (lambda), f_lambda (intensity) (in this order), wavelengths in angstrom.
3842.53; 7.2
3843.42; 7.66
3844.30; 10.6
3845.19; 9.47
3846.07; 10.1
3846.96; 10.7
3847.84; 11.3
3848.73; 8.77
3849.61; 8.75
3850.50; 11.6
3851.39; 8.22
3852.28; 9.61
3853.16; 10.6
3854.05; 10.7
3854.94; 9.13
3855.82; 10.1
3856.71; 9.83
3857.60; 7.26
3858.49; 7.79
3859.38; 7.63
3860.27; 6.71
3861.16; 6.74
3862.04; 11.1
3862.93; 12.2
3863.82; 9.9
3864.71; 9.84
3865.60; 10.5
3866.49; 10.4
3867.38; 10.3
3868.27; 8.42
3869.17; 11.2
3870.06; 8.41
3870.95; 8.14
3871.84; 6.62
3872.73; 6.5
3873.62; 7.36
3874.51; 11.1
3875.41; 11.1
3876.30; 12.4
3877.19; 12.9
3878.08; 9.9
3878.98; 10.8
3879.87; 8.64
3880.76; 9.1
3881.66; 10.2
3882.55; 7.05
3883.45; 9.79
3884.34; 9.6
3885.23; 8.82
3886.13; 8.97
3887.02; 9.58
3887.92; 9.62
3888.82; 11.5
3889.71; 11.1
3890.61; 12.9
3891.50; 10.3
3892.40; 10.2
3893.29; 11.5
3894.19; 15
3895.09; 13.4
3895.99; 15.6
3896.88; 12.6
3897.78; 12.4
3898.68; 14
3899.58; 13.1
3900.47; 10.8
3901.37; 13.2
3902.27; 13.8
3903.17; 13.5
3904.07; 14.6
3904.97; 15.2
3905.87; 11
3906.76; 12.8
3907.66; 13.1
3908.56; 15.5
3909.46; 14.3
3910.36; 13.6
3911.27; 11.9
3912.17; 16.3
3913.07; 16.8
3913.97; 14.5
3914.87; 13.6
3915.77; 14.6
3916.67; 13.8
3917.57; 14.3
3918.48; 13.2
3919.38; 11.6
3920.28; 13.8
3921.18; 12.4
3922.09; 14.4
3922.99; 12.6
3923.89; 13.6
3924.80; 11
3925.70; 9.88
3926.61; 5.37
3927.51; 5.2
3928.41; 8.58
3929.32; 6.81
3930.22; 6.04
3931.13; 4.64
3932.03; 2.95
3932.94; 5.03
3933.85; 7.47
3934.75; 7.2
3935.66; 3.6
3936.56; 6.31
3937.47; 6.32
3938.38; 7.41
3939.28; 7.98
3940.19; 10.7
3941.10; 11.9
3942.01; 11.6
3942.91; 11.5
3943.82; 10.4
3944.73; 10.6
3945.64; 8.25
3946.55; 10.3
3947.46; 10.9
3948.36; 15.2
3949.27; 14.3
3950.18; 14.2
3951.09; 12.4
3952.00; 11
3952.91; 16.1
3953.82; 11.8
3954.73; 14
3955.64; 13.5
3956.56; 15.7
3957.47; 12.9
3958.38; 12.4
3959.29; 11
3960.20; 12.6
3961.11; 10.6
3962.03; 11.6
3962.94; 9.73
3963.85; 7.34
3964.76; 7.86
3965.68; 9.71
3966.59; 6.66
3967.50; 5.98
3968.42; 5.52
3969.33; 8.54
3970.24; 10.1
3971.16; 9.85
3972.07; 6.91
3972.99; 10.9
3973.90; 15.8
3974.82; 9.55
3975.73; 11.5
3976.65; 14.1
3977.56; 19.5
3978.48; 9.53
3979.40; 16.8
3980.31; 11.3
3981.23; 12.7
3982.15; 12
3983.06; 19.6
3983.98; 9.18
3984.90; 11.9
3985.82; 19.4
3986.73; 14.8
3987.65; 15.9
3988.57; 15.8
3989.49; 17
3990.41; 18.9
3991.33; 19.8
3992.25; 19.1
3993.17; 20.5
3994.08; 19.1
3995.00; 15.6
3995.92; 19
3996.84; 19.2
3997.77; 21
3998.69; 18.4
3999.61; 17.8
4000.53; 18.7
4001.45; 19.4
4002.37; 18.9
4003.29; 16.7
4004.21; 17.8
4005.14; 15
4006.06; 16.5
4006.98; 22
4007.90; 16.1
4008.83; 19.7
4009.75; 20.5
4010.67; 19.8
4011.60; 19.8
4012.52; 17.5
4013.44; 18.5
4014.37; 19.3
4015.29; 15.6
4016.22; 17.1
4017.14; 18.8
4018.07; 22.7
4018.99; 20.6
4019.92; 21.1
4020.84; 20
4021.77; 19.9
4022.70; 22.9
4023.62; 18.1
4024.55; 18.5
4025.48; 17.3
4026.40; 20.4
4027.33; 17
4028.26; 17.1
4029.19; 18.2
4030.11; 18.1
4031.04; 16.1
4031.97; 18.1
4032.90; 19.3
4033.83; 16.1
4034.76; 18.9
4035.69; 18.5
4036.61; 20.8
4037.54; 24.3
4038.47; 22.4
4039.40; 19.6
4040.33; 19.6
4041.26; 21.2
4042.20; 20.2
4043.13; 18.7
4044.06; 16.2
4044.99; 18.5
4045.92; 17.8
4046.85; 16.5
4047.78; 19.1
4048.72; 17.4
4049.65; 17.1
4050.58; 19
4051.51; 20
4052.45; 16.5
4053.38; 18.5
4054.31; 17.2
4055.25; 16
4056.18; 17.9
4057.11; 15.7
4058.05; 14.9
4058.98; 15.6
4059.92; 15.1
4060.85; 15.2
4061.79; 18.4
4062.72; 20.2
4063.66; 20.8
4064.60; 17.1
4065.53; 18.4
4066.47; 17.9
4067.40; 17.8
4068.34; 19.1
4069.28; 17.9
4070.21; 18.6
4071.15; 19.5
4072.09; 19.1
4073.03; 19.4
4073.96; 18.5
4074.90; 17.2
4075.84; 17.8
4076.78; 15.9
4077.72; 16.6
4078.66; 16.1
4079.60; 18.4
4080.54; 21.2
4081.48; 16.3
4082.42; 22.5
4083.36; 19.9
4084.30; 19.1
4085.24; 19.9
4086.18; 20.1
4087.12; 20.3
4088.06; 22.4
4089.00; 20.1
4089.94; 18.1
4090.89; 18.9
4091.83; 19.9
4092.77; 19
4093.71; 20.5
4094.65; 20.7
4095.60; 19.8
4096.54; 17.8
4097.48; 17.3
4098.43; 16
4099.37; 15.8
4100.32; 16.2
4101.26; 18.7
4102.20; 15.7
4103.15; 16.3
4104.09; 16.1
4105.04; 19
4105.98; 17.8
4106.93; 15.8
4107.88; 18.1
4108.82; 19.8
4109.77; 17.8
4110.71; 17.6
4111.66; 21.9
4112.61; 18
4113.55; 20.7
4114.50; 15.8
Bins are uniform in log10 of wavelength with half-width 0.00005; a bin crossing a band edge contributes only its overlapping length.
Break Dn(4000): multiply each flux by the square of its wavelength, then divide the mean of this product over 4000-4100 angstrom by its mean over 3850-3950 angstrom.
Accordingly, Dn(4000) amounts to 1.89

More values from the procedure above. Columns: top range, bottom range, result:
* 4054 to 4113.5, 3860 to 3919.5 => 1.74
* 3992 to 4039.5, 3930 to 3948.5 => 2.36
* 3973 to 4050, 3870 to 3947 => 1.74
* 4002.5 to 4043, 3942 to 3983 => 1.70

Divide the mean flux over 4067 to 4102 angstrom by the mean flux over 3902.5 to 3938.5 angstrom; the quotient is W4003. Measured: 1.7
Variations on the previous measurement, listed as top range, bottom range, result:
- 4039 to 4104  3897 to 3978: 1.63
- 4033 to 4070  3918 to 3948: 2.01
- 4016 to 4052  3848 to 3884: 2.02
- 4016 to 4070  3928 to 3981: 1.81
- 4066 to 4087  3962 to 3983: 1.73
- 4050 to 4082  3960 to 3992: 1.44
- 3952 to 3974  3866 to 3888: 1.12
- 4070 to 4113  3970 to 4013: 1.14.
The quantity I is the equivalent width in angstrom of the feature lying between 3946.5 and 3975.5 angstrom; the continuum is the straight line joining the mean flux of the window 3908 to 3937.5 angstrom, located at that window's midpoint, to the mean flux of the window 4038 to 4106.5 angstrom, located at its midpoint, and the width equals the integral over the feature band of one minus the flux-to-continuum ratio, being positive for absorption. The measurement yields 3.20 angstrom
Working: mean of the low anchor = 10.6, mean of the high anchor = 18.3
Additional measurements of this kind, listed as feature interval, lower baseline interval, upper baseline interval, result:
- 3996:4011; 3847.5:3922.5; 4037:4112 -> -2.8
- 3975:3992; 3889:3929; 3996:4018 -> 2.2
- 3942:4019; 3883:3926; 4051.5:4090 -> 4.0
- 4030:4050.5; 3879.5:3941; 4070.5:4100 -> -2.5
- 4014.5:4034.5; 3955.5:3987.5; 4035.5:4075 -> -3.6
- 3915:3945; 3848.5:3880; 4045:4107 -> 6.4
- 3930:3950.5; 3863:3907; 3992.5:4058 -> 7.5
